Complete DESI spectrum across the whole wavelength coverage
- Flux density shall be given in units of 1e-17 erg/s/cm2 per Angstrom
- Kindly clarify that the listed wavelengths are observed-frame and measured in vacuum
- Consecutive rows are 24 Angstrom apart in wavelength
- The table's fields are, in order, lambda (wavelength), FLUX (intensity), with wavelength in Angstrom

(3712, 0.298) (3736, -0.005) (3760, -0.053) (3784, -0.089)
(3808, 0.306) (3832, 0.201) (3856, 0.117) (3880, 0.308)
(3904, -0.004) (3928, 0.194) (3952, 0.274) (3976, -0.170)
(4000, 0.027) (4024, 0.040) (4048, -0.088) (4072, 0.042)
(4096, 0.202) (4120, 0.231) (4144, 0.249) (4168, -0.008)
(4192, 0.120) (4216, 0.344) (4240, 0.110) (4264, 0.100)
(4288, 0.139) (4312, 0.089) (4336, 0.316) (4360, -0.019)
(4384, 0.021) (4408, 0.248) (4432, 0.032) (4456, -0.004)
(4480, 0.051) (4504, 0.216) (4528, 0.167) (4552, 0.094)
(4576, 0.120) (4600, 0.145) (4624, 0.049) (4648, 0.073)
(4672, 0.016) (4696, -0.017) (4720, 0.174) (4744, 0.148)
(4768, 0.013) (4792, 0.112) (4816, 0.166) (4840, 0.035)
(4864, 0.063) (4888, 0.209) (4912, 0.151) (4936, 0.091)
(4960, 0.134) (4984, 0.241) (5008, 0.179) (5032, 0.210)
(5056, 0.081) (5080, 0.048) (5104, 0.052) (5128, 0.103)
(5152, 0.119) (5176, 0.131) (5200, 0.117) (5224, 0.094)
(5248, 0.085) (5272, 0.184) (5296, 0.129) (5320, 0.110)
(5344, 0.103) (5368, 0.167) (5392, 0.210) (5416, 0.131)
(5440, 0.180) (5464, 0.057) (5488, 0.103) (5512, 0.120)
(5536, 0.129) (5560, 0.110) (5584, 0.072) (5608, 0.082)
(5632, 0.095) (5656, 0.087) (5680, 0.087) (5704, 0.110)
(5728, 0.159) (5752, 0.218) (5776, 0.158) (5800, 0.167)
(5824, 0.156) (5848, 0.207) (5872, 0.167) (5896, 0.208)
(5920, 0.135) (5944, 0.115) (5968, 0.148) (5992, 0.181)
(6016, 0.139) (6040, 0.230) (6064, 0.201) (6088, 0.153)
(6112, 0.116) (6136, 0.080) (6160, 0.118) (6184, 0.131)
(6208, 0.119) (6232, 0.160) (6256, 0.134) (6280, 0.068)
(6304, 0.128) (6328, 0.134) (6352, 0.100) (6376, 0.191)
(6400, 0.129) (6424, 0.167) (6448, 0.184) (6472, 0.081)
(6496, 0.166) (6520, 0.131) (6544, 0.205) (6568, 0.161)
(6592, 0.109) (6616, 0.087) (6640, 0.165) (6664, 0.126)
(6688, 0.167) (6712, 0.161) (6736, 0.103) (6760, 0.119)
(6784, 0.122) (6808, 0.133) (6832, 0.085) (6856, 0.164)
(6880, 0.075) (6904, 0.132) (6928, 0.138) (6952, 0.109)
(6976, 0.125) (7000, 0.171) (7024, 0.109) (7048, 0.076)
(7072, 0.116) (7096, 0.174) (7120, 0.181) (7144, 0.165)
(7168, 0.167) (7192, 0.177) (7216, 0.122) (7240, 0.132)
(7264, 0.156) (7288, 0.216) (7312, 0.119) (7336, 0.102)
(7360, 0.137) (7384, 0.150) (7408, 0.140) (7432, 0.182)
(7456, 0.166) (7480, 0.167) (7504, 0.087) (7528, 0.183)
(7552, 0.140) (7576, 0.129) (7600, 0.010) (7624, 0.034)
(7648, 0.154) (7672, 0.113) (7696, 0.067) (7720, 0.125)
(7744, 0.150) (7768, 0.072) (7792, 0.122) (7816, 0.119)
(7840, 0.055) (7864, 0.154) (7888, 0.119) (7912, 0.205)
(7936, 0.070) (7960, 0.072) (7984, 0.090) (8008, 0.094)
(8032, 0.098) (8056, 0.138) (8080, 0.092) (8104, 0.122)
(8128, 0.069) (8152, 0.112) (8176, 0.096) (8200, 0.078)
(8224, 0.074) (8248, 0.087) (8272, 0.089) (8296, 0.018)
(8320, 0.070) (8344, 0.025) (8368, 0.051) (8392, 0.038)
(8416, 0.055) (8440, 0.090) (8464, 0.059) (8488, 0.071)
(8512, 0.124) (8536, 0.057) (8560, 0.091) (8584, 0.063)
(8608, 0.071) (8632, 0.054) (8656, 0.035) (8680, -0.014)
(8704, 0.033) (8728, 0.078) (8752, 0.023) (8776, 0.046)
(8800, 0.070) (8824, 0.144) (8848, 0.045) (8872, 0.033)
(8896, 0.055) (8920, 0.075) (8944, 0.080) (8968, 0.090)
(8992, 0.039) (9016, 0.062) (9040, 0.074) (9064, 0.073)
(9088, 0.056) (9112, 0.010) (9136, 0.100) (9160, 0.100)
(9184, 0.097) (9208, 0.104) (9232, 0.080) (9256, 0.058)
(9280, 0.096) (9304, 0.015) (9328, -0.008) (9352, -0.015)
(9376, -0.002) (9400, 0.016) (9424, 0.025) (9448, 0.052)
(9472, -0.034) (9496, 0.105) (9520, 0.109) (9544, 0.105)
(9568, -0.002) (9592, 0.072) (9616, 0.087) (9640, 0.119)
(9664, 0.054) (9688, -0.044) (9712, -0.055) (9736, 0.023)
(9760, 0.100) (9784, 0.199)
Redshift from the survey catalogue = 0.21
